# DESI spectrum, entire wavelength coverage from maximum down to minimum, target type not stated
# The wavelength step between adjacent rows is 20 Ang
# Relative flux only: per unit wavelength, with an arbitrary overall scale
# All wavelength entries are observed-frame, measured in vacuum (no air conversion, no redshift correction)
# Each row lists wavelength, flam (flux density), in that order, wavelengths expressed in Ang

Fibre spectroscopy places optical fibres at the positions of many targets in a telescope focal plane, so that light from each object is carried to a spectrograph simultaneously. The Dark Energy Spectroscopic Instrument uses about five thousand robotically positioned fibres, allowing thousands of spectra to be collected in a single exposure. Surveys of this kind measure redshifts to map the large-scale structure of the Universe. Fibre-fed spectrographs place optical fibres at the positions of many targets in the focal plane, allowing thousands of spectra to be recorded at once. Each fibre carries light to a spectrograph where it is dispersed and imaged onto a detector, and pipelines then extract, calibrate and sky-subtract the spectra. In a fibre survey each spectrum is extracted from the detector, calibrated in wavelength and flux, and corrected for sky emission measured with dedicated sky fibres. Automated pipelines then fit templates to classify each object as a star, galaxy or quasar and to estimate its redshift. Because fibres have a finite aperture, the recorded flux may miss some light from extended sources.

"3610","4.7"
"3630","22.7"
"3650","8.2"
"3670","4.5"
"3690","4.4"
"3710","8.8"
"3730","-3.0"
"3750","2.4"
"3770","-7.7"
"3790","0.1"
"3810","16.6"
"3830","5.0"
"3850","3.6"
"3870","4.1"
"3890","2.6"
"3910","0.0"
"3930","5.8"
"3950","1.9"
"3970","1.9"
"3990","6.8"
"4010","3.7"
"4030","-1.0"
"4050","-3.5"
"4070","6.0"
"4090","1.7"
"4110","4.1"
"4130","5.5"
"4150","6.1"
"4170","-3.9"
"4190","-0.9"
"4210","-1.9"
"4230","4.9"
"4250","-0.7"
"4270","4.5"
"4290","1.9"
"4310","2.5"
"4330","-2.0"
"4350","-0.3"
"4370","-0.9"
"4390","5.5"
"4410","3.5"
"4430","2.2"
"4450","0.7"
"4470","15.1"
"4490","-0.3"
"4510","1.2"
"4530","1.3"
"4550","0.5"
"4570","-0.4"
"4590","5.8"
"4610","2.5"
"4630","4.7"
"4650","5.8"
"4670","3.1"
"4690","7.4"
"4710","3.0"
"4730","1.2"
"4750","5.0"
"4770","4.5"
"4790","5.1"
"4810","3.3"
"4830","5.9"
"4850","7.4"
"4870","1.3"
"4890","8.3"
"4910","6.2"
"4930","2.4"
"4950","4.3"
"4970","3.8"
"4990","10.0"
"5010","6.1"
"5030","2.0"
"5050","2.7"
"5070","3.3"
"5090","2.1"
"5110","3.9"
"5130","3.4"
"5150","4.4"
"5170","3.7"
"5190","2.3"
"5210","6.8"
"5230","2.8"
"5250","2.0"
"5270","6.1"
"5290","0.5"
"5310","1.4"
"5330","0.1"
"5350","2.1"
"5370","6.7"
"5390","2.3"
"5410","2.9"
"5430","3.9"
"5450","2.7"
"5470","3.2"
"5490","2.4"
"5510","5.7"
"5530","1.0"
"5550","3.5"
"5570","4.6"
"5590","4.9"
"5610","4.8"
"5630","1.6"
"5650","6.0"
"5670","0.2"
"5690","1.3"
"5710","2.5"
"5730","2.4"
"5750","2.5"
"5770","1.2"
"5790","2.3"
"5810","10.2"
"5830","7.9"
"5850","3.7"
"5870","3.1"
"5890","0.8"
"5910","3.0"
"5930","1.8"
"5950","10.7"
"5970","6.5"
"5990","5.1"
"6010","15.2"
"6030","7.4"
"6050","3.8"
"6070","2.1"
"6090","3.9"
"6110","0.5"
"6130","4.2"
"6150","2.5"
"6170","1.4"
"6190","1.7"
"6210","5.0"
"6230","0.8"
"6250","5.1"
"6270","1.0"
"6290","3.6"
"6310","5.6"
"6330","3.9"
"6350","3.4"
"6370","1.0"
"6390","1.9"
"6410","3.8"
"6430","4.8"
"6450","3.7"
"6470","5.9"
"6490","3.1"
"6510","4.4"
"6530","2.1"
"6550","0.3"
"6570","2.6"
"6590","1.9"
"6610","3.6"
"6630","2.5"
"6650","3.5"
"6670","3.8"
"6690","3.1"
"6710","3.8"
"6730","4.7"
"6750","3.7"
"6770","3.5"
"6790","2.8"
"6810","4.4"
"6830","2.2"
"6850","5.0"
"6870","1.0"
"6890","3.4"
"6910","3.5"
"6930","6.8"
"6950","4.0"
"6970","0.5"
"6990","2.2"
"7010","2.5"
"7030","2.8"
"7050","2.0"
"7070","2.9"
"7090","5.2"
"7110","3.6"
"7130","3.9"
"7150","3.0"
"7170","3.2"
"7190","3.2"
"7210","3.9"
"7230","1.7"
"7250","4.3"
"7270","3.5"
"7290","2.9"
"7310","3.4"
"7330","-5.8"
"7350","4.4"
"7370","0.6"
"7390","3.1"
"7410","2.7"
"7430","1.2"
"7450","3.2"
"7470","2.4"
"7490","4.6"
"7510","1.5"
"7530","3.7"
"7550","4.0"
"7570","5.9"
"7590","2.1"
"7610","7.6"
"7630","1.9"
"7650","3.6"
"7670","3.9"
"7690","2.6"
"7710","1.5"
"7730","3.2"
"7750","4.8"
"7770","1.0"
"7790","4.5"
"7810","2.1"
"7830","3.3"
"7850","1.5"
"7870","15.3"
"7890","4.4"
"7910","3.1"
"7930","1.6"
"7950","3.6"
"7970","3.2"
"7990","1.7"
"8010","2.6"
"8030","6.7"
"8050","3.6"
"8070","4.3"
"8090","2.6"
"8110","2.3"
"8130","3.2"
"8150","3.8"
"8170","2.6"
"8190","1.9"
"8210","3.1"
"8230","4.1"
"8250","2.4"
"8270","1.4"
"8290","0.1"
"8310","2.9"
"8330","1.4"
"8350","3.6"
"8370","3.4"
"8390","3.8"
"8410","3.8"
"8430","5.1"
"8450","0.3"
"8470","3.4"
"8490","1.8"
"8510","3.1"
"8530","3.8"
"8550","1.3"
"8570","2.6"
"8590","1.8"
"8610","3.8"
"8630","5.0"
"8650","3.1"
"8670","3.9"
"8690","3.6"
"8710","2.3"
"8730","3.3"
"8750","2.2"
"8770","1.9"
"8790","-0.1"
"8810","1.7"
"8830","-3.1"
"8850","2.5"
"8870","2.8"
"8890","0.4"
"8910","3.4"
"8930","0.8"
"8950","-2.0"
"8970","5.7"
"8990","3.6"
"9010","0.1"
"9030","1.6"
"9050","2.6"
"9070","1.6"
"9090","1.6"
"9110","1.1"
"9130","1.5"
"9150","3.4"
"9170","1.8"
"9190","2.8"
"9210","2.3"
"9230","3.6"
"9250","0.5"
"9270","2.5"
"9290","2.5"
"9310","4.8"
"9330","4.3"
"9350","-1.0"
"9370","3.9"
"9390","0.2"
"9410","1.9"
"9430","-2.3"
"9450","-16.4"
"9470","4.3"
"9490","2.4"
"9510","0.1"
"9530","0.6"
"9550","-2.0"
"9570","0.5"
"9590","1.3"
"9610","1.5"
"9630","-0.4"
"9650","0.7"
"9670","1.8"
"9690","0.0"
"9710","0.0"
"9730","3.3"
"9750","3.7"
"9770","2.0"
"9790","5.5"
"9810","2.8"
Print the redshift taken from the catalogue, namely 0.20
